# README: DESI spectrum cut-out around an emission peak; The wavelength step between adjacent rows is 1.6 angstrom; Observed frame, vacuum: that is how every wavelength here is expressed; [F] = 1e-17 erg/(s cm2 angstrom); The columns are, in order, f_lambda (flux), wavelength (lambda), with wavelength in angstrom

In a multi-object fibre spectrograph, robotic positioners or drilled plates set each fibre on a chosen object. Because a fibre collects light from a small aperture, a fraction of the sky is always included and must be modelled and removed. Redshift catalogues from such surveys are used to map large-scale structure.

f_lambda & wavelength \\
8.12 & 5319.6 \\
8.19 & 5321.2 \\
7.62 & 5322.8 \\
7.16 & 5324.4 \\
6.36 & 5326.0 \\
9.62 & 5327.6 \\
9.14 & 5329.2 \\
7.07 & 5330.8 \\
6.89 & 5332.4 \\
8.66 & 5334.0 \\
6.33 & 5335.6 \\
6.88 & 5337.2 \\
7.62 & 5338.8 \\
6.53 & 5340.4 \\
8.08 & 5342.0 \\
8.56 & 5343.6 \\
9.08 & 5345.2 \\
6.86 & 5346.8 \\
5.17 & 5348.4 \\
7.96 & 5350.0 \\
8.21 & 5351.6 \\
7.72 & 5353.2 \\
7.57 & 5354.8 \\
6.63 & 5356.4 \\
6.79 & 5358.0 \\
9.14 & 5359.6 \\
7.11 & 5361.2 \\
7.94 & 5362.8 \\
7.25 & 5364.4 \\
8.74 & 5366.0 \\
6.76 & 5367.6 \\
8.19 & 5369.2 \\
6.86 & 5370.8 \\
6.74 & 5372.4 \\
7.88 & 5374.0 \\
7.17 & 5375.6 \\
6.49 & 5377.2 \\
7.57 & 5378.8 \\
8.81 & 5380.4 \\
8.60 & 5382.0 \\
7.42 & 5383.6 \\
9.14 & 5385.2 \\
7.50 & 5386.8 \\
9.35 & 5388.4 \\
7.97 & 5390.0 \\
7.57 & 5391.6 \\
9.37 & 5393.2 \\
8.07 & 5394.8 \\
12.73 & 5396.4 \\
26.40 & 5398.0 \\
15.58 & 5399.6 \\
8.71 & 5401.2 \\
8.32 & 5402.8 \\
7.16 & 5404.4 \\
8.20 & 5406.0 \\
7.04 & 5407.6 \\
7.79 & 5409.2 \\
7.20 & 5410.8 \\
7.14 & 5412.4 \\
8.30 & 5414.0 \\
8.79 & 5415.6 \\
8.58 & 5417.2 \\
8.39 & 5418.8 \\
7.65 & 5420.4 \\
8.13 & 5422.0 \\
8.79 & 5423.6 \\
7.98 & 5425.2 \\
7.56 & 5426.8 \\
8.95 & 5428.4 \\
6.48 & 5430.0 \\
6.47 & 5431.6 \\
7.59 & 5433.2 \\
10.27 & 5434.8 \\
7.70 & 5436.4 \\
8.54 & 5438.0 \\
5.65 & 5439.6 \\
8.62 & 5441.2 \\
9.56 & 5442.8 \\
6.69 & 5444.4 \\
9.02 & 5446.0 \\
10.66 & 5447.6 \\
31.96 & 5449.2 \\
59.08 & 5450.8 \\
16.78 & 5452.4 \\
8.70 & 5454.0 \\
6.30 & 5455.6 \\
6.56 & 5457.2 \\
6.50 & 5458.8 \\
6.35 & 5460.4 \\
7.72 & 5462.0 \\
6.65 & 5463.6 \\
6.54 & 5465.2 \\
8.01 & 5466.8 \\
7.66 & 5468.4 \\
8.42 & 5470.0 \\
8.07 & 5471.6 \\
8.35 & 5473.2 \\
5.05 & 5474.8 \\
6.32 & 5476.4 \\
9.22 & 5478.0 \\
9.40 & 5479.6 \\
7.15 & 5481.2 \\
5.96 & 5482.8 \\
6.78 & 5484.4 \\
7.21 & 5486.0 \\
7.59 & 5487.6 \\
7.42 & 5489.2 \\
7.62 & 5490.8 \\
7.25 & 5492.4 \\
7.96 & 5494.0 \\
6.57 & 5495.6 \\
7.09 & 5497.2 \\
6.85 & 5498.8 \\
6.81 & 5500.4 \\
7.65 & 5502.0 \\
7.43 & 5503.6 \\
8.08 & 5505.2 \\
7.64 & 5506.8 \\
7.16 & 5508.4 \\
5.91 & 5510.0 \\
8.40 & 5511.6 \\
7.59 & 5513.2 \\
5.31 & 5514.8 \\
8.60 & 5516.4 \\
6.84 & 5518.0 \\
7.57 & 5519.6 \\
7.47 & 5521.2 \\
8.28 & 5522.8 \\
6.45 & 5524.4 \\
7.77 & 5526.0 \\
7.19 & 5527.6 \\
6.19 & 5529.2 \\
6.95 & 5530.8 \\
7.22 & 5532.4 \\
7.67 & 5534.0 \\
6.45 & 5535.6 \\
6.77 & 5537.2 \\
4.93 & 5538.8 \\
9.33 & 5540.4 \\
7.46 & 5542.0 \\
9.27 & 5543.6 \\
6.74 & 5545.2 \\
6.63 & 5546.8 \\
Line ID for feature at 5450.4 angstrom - [O III]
